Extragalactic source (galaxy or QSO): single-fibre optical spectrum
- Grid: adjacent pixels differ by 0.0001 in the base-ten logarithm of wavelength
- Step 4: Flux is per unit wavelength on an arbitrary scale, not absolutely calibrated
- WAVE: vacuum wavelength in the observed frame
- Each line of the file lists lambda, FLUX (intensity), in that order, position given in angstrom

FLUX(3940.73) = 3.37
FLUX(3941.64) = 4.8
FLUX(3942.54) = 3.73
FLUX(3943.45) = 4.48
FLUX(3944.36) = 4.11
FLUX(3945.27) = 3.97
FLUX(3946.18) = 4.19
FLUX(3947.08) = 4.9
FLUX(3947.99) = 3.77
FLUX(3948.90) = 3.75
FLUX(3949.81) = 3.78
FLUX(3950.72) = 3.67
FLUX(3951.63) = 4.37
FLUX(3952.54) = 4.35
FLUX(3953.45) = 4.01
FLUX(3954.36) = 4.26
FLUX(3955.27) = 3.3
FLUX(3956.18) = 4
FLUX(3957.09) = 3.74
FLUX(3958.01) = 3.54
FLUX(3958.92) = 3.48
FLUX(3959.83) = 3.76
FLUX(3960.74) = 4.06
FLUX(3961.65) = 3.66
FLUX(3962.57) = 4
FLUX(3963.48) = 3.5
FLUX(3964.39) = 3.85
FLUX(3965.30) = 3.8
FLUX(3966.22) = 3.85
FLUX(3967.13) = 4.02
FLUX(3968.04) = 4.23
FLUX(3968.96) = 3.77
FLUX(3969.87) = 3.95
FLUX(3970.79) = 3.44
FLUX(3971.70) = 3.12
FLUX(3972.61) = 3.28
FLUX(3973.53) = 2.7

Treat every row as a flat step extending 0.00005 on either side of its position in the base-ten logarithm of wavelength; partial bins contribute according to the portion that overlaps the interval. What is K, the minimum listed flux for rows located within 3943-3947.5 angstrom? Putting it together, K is 3.97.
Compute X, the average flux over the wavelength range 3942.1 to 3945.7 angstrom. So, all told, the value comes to 4.07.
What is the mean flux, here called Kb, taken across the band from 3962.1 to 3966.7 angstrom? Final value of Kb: 3.8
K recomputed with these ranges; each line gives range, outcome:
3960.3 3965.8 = 3.5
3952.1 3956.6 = 3.3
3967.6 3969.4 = 3.77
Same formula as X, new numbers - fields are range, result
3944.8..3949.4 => 4.12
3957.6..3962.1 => 3.71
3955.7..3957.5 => 3.87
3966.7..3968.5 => 4.13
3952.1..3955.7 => 3.98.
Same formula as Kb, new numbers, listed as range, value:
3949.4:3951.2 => 3.73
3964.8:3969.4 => 3.93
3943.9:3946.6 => 4.08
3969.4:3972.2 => 3.51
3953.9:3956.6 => 3.85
